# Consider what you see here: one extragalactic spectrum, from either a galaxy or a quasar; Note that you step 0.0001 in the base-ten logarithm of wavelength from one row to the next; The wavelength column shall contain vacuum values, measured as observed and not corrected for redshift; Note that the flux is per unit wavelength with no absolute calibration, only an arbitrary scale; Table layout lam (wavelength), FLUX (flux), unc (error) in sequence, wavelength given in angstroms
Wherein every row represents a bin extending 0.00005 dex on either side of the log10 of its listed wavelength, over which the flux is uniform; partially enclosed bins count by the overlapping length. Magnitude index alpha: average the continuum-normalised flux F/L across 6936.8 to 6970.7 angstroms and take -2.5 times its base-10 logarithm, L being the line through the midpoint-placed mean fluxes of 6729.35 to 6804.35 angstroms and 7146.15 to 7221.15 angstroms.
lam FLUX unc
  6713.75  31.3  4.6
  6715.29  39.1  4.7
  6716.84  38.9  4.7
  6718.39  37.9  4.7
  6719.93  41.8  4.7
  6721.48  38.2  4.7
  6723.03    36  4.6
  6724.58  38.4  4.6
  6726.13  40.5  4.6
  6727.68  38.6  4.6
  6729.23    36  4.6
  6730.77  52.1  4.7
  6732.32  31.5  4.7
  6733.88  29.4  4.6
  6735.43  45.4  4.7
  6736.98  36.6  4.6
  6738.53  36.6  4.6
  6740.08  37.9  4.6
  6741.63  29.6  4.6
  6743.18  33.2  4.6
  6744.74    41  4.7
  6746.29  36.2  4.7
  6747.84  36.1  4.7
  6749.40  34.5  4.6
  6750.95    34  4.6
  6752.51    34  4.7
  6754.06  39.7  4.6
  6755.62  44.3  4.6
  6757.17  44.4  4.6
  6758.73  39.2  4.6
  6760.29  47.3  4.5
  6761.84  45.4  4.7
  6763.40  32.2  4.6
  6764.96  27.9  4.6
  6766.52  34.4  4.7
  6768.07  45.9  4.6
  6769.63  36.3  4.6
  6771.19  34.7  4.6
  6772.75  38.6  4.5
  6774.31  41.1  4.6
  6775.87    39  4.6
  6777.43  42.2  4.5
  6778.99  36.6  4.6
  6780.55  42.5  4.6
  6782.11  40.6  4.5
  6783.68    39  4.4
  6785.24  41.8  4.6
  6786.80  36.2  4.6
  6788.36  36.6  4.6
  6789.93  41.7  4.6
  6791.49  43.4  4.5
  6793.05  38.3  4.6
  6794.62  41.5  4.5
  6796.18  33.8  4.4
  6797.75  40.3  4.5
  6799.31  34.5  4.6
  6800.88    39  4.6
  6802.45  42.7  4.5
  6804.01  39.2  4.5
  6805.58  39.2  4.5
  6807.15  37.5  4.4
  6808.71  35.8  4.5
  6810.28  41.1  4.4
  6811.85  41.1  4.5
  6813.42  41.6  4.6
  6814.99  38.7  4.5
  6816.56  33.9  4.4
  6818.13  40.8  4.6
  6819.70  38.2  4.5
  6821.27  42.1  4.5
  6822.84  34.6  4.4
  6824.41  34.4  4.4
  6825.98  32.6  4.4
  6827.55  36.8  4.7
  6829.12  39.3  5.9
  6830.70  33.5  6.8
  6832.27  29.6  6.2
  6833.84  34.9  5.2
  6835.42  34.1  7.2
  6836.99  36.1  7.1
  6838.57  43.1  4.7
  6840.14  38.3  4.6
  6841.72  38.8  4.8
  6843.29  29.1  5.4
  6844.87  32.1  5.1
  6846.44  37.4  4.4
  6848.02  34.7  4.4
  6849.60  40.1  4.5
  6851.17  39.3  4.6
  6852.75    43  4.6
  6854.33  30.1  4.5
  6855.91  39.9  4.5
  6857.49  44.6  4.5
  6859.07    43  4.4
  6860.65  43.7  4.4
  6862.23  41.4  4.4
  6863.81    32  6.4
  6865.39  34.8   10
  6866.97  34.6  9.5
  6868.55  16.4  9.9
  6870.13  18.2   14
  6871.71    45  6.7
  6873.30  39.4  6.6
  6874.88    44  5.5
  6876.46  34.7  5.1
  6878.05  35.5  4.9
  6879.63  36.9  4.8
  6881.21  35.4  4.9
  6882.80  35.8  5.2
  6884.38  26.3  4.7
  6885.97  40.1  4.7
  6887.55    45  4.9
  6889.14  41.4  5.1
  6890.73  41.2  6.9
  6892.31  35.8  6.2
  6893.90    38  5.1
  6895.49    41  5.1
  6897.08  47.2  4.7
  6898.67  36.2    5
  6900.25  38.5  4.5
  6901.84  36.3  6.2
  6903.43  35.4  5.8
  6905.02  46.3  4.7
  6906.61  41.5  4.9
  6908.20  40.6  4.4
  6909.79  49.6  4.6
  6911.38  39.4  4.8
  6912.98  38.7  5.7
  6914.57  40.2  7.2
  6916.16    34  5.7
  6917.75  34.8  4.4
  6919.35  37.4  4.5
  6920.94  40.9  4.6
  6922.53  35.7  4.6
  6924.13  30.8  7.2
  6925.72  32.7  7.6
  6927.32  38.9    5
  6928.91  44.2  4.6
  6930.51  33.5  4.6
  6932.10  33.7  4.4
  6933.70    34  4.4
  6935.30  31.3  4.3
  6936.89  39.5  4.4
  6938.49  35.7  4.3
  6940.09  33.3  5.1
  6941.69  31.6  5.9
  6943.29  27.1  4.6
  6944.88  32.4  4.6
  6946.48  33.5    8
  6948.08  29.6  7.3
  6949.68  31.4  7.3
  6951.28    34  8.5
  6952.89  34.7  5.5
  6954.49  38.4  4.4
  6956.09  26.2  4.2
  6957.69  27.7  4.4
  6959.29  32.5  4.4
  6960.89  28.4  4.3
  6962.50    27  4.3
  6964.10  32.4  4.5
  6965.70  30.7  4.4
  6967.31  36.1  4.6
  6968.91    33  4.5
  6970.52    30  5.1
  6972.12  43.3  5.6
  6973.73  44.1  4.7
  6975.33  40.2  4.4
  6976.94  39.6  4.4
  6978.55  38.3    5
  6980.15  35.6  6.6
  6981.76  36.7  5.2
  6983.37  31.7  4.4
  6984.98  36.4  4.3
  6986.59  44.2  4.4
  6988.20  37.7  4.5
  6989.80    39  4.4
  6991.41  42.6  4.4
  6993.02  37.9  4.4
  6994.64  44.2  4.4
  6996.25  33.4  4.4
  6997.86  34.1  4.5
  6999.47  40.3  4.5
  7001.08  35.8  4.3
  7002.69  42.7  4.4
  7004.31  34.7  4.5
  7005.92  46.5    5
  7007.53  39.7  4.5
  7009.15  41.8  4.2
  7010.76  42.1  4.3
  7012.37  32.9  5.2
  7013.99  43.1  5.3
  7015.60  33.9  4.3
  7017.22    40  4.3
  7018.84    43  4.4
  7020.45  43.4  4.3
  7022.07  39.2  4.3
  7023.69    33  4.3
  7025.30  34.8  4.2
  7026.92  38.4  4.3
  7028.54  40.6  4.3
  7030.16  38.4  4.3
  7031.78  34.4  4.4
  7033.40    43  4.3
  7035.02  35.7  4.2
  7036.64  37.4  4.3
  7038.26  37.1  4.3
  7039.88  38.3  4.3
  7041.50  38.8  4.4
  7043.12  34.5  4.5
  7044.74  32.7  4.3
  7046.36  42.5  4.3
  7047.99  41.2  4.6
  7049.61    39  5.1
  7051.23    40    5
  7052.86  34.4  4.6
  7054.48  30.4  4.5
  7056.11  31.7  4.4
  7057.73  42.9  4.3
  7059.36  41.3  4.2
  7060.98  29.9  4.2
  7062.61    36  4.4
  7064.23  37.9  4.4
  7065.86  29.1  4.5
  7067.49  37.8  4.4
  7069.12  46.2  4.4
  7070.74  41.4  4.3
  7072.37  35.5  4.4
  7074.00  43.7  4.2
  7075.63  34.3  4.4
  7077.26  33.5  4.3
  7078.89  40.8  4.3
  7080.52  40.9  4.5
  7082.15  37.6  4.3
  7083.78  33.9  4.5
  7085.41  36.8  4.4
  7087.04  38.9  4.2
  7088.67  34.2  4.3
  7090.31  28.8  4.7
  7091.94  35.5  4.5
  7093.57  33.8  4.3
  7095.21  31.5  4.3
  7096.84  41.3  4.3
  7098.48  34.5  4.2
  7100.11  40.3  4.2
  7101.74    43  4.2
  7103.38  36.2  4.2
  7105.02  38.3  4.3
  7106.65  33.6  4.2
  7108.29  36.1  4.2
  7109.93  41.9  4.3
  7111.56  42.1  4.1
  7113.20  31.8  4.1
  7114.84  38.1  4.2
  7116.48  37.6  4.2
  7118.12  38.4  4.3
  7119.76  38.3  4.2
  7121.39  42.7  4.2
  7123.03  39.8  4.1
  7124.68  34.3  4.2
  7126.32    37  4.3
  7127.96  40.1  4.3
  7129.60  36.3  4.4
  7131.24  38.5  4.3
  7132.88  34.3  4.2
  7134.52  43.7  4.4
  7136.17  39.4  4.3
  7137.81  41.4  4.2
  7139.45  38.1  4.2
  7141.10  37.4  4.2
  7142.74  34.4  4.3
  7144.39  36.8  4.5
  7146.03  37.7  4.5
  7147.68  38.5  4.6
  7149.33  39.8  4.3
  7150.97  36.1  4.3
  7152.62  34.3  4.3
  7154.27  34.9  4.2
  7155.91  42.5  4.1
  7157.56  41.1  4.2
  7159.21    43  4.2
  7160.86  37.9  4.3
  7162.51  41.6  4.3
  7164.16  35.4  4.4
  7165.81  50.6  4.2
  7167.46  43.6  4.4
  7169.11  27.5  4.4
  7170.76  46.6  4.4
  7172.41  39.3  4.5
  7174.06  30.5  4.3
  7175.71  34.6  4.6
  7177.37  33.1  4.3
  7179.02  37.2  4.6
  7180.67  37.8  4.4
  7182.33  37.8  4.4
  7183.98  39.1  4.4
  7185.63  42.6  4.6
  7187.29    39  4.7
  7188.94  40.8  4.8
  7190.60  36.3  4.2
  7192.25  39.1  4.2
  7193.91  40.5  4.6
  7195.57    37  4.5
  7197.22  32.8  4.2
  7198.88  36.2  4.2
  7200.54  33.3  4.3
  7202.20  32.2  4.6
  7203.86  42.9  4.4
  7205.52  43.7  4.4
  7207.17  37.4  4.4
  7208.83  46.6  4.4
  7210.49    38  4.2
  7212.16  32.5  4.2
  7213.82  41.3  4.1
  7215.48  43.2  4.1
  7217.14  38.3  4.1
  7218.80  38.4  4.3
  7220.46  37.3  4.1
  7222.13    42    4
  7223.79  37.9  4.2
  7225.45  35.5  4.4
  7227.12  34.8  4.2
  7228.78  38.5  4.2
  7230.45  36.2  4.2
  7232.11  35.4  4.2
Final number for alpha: 0.20 mag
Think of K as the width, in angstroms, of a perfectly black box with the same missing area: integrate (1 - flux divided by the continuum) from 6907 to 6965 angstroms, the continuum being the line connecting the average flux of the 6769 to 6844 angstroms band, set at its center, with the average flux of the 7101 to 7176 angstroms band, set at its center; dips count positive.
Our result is 5.36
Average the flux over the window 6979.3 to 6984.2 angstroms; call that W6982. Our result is 34.7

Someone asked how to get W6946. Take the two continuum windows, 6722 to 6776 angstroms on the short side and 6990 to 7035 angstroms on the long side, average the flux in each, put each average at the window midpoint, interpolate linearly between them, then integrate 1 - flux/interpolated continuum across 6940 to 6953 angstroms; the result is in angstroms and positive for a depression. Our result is 2.3 angstroms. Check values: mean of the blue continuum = 37.9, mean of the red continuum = 39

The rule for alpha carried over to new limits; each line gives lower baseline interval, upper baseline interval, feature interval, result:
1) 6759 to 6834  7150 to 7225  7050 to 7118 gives 0.044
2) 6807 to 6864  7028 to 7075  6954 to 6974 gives 0.152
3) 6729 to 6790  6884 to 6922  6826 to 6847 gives 0.101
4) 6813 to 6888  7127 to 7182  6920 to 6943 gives 0.052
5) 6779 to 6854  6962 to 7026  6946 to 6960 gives 0.186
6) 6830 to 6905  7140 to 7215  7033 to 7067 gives 0.028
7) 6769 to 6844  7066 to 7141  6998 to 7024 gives -0.047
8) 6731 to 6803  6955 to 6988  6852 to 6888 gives 0.003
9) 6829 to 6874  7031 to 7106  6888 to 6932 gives -0.074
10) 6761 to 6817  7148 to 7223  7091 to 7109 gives 0.056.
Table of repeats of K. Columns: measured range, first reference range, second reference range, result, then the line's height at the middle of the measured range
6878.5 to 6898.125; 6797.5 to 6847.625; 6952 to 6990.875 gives -1.24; 36.3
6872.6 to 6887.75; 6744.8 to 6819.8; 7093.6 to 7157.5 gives 0.62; 38.6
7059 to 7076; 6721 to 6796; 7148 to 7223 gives 0.44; 38.5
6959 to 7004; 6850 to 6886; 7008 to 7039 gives 1.41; 37.9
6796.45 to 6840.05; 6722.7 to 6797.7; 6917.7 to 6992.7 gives -0.18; 37.4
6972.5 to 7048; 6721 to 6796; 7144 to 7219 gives -0.33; 38.5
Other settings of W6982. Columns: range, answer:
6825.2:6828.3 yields 34.7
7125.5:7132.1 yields 38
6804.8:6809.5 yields 37.5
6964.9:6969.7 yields 33.3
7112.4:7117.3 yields 35.8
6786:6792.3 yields 39.5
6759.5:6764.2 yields 41.6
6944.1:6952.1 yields 32.1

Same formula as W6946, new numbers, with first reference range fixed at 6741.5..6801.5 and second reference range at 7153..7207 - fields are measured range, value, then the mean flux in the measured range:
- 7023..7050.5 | 0.6 angstroms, 37.7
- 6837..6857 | 0.6 angstroms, 37.2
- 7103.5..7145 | 0.5 angstroms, 38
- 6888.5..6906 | -0.6 angstroms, 39.8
